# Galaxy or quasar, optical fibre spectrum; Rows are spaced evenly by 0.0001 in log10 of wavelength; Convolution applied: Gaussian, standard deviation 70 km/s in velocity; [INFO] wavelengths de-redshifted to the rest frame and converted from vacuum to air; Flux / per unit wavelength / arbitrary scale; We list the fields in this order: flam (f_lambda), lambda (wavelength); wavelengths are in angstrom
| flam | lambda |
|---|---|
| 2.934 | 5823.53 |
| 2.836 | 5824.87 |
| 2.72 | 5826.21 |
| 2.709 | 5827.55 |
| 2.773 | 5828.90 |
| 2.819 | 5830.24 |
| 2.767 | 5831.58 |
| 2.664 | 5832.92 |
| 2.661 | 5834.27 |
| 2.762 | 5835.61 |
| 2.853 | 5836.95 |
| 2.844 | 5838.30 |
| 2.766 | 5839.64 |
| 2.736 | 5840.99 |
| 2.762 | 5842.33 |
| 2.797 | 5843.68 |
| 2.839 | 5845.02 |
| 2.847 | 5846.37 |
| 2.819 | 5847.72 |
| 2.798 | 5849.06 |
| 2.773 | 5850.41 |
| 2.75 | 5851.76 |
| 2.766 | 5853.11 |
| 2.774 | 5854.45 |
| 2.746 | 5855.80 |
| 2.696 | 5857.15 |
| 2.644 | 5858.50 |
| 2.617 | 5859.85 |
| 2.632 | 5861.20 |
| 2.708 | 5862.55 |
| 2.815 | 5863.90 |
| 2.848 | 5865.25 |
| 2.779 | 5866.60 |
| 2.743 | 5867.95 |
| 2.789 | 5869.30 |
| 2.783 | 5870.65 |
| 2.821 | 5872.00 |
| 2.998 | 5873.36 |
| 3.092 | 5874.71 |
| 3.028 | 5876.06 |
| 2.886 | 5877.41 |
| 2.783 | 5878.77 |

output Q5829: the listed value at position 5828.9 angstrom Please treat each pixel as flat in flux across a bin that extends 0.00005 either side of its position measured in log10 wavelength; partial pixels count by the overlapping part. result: 2.773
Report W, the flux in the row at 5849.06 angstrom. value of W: 2.798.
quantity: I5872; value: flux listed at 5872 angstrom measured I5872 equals 2.821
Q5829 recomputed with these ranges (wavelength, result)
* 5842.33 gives 2.762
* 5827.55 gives 2.709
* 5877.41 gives 2.886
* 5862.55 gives 2.708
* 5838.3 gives 2.844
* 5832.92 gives 2.664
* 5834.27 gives 2.661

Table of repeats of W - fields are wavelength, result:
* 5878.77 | 2.783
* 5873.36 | 2.998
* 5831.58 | 2.767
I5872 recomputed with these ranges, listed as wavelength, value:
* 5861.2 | 2.632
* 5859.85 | 2.617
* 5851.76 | 2.75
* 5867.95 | 2.743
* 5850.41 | 2.773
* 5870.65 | 2.783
